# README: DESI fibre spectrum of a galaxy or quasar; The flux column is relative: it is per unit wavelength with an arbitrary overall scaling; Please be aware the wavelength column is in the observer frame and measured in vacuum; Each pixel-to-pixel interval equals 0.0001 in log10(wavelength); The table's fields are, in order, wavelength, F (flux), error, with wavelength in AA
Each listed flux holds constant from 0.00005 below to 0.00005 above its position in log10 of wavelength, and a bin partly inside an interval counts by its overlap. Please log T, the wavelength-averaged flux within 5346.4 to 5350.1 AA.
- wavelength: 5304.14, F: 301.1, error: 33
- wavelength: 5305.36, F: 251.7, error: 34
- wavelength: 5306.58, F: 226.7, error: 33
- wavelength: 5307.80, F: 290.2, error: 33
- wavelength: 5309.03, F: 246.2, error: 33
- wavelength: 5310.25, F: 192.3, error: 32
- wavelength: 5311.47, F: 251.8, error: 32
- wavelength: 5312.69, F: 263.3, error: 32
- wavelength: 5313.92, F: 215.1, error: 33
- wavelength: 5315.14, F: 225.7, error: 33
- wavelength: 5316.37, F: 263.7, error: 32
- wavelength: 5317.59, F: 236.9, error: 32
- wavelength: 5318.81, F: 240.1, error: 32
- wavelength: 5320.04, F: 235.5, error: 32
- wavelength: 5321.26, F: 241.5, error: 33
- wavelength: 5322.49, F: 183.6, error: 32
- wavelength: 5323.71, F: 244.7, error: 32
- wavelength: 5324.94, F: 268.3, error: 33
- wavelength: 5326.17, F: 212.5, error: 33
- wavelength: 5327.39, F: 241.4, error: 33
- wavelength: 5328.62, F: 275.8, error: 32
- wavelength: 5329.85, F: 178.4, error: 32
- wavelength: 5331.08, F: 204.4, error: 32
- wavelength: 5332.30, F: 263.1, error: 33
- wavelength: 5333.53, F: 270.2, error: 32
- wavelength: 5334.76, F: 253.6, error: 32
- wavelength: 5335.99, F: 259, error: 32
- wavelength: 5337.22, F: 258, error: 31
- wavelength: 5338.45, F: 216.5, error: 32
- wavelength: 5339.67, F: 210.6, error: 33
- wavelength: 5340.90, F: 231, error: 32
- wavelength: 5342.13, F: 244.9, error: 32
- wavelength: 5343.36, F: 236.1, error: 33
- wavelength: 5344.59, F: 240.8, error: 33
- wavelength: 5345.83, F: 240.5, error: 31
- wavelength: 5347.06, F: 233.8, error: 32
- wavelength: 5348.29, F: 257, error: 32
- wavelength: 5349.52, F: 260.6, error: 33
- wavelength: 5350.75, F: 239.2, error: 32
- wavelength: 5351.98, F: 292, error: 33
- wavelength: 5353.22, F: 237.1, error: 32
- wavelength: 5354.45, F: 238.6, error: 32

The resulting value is 251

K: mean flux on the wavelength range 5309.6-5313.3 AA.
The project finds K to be 236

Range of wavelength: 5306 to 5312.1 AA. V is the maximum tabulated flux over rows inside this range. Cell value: 290.2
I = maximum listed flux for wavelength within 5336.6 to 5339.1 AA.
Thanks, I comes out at 258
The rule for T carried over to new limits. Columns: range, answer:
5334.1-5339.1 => 247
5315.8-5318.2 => 251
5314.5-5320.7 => 241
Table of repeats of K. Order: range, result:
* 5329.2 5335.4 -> 234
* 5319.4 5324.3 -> 226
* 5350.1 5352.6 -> 266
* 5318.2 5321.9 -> 239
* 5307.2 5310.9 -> 243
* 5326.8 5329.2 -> 258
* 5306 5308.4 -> 259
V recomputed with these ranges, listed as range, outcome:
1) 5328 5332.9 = 275.8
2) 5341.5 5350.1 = 260.6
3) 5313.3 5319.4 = 263.7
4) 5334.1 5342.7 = 259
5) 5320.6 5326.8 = 268.3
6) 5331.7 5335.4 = 270.2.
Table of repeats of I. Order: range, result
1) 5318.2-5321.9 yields 241.5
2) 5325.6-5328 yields 241.4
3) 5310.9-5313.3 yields 263.3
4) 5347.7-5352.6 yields 292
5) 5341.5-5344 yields 244.9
